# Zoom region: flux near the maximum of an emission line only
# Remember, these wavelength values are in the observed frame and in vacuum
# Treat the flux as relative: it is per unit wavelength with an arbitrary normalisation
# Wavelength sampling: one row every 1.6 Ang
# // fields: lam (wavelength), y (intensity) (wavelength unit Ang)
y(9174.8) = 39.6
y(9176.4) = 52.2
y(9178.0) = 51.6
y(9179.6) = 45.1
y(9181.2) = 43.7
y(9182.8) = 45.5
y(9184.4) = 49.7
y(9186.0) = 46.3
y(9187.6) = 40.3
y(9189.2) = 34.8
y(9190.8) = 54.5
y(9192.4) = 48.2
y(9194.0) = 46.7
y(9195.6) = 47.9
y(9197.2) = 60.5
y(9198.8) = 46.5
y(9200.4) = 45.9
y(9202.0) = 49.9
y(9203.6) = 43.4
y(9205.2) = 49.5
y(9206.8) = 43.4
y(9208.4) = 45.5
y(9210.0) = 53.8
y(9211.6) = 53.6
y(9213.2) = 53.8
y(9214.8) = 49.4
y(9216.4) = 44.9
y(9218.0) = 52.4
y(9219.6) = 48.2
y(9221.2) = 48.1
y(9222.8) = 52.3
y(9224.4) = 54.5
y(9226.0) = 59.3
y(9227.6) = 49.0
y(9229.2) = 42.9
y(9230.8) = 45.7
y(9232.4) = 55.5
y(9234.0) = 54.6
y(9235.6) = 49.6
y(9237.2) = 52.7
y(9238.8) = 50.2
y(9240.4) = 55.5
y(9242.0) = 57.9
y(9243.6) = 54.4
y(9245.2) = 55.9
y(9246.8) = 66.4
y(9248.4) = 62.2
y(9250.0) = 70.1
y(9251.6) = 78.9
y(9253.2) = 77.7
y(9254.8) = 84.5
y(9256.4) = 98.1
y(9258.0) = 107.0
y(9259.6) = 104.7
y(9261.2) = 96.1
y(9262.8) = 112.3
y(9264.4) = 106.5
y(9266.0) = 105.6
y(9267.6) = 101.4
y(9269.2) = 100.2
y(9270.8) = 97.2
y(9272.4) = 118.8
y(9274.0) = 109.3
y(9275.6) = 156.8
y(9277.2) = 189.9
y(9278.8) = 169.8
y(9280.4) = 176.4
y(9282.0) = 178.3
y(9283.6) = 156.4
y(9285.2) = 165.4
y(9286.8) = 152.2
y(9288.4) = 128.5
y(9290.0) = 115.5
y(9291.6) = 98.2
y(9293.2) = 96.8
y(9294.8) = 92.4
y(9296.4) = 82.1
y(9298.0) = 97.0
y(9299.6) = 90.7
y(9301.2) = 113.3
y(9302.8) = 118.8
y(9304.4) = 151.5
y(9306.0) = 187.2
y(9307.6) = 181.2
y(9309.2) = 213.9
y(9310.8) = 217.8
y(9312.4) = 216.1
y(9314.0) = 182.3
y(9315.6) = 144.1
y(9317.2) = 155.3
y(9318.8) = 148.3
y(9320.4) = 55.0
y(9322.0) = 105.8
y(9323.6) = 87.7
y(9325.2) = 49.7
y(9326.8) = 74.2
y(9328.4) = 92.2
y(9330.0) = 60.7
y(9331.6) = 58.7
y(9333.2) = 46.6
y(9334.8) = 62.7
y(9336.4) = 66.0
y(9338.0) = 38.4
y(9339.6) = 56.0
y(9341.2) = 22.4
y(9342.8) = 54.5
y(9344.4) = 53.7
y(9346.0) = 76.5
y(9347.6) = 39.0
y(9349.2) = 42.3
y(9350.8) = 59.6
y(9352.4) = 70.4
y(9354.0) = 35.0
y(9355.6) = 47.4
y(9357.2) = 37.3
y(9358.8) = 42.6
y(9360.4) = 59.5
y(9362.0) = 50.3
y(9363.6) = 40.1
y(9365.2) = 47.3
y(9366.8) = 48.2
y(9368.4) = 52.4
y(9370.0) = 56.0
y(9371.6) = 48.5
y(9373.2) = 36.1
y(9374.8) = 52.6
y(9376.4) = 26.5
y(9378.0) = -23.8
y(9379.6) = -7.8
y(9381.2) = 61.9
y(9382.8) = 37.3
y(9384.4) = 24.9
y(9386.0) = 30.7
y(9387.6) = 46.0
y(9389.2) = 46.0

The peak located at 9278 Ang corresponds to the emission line H-alpha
